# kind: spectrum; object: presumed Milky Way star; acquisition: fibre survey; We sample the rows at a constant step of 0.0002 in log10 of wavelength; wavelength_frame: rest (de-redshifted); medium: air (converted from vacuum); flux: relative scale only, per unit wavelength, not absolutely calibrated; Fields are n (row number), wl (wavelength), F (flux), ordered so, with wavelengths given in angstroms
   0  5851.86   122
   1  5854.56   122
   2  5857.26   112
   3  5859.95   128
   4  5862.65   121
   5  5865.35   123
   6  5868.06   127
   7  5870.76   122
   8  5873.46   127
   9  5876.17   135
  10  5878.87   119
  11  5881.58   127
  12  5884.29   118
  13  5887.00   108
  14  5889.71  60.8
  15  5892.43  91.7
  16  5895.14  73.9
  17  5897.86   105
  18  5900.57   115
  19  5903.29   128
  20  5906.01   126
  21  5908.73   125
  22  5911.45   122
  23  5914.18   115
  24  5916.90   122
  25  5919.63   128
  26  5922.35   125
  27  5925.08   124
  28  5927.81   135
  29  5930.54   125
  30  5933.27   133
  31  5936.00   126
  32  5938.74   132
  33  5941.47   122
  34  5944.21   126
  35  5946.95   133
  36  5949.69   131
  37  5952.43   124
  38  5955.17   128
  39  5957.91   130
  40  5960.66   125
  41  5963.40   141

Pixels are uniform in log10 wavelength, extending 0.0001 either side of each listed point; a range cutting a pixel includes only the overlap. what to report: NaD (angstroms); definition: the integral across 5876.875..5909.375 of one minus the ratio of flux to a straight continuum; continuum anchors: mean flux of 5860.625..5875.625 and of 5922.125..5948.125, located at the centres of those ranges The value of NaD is 4.6 angstroms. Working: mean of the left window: 125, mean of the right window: 128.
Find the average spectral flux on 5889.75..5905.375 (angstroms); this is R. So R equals 100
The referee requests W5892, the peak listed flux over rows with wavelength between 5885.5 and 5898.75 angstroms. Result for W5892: 108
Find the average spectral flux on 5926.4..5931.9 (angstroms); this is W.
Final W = 130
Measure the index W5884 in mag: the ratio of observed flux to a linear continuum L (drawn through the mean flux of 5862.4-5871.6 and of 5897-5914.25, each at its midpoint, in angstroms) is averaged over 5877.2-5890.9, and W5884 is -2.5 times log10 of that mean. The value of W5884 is 0.135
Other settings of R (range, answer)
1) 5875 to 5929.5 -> 115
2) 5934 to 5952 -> 128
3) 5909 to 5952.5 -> 126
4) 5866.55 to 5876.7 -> 127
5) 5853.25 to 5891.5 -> 118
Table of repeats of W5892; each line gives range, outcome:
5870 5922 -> 135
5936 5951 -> 133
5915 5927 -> 128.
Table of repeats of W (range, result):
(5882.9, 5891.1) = 95.6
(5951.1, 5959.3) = 127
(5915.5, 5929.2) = 127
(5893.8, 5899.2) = 89.4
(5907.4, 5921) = 122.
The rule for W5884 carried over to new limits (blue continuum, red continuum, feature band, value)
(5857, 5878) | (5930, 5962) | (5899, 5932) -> 0.02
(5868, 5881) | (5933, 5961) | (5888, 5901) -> 0.40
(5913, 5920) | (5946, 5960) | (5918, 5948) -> -0.03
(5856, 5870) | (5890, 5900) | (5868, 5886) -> -0.16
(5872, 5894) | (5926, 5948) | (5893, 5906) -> 0.09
